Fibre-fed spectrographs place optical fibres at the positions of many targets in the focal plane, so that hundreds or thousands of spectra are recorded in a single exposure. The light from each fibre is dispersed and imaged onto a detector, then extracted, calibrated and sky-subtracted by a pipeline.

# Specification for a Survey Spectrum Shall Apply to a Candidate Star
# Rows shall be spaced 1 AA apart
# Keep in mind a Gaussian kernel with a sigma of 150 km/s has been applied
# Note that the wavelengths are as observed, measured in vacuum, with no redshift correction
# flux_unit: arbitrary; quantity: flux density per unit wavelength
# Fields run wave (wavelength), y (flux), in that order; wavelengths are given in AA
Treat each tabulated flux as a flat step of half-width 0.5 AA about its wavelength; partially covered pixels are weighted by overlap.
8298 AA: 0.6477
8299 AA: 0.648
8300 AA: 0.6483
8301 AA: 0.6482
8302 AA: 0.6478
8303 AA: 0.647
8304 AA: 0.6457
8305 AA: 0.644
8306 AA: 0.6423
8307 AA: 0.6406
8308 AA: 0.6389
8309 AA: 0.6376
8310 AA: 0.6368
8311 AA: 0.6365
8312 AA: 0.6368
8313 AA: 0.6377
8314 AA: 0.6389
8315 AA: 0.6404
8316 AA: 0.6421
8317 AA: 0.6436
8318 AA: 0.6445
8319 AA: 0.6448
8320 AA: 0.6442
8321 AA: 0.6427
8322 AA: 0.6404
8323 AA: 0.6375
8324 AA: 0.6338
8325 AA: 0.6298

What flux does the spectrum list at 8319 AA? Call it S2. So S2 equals 0.6448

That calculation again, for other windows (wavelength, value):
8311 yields 0.6365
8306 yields 0.6423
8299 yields 0.648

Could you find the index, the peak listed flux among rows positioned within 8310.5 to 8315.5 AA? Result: 0.6404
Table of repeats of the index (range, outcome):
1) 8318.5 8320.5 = 0.6448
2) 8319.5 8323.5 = 0.6442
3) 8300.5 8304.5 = 0.6482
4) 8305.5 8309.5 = 0.6423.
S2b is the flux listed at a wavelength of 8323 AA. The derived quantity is 0.6375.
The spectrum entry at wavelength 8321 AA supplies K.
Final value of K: 0.6427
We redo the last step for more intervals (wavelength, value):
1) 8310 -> 0.6368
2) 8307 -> 0.6406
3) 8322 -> 0.6404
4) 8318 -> 0.6445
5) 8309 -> 0.6376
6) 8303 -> 0.647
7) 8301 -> 0.6482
